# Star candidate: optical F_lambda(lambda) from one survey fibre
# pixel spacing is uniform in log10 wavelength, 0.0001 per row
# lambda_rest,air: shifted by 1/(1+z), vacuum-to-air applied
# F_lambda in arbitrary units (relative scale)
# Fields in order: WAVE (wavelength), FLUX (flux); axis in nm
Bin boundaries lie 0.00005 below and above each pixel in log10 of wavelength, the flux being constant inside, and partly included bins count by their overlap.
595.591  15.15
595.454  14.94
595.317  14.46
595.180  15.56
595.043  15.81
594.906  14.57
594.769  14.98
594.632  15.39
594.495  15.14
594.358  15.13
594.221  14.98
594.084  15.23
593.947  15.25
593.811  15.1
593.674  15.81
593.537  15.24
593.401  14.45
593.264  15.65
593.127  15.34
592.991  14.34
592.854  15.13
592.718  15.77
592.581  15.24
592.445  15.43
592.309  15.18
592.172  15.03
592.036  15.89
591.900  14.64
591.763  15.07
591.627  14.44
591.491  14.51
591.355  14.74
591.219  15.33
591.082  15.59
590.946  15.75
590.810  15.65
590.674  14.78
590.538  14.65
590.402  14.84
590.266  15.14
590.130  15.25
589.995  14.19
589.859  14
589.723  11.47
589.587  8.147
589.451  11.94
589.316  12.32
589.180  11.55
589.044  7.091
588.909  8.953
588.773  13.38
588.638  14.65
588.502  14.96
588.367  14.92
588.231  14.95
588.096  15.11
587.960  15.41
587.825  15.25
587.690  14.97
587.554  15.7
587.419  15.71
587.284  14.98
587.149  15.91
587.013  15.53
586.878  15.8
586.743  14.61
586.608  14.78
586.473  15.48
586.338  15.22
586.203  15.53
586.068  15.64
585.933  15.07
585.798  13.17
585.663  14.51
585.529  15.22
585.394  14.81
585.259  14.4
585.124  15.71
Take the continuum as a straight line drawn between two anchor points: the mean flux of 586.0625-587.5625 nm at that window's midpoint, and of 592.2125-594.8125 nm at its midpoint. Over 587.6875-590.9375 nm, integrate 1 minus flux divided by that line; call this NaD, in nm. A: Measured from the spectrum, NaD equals 0.387 nm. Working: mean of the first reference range 15.4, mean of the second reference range 15.2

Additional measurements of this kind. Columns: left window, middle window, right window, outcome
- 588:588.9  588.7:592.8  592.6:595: 0.23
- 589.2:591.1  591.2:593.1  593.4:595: -0.08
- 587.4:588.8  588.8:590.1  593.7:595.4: 0.33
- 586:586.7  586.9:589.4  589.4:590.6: 0.07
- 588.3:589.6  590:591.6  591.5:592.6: -0.15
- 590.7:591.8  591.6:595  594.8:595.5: -0.01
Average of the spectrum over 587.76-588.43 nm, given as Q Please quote 15.1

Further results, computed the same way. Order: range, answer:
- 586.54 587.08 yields 15.2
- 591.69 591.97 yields 14.8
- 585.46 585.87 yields 14.3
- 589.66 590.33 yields 14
